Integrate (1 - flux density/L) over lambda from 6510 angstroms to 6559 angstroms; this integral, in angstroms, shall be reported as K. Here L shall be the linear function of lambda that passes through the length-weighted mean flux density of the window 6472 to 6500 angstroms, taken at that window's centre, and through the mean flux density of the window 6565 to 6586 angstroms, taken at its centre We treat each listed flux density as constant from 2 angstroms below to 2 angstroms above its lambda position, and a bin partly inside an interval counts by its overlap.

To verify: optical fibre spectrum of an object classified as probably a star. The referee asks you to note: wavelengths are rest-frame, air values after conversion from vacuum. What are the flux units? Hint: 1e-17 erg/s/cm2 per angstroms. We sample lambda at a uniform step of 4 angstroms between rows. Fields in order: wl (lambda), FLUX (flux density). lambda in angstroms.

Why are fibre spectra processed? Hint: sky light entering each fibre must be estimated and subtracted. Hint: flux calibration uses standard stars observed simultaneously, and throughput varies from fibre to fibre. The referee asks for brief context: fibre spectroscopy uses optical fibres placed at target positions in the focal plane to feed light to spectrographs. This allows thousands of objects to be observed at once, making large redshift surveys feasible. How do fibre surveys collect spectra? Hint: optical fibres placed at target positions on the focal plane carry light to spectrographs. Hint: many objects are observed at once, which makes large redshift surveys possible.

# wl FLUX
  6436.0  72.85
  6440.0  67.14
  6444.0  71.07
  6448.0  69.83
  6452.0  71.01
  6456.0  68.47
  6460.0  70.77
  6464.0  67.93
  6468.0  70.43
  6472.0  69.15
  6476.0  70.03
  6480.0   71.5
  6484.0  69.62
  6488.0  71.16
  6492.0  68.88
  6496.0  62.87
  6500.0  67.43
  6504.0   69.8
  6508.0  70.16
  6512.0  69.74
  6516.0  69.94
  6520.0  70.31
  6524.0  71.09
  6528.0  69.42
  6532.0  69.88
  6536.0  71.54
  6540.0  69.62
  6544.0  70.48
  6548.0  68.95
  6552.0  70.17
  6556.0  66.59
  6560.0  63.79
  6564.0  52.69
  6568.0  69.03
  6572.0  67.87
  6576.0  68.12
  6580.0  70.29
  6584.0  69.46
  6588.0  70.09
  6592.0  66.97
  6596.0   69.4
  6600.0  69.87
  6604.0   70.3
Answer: -0.8 angstroms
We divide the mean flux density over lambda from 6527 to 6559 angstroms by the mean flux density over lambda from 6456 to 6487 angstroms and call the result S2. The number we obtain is 0.99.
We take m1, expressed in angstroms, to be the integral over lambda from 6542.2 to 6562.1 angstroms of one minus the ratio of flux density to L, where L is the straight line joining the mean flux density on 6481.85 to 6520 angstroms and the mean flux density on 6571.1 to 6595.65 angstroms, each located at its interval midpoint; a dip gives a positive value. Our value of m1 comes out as 0.3 angstroms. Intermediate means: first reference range 68.9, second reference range 68.9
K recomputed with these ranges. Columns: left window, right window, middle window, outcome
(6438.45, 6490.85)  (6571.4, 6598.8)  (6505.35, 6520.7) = -0.1 angstroms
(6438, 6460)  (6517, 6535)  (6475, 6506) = 0.5 angstroms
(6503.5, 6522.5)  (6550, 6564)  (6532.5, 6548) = -0.8 angstroms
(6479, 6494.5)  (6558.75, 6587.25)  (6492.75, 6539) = -0.4 angstroms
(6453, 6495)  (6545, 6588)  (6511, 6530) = -0.5 angstroms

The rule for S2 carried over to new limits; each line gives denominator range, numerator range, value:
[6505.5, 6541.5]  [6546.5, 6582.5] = 0.95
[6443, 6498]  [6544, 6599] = 0.97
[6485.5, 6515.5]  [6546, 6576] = 0.96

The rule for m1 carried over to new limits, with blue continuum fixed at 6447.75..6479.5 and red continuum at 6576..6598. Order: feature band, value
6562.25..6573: 1.0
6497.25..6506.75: 0.2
